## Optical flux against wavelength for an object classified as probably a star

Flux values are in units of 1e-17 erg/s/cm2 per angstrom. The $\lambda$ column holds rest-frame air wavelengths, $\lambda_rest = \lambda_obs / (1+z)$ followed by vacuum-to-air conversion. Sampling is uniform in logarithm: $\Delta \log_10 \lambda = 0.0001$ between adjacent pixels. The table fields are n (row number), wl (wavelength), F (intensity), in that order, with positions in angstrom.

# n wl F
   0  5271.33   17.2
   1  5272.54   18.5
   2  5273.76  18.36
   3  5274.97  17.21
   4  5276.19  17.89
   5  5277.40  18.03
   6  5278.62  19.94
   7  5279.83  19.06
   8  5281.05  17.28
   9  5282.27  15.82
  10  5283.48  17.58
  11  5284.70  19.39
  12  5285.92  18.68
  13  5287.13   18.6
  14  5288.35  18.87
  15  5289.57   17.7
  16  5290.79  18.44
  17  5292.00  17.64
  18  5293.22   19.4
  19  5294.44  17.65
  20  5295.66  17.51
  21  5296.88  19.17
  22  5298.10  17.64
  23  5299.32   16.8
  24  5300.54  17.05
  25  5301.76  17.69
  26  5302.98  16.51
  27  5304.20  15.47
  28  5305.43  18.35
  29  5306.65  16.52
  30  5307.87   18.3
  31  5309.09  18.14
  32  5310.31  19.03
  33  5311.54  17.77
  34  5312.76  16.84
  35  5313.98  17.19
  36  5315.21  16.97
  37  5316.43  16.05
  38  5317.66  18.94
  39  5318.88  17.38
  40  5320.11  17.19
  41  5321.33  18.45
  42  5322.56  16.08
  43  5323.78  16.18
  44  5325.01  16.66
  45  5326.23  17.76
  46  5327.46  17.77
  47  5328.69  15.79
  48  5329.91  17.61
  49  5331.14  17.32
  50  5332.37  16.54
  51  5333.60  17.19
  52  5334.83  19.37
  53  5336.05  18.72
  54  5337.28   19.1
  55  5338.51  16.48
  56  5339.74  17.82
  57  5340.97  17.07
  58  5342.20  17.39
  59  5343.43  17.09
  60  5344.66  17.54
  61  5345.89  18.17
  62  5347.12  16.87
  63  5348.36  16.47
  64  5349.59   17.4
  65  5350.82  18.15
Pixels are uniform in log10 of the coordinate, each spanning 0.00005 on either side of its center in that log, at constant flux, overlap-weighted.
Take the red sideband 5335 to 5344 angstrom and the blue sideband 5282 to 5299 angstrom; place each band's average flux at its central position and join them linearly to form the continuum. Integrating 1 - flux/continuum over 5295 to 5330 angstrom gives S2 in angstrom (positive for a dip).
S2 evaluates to 1.3 angstrom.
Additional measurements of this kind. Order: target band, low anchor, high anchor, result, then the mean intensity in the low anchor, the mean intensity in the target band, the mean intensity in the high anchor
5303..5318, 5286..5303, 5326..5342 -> 0.3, 18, 17.4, 17.6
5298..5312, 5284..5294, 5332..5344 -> 0.7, 18.6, 17.4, 17.7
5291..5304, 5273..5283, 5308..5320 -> 0.1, 17.9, 17.7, 17.6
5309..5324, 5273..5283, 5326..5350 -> 0.2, 17.9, 17.4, 17.5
